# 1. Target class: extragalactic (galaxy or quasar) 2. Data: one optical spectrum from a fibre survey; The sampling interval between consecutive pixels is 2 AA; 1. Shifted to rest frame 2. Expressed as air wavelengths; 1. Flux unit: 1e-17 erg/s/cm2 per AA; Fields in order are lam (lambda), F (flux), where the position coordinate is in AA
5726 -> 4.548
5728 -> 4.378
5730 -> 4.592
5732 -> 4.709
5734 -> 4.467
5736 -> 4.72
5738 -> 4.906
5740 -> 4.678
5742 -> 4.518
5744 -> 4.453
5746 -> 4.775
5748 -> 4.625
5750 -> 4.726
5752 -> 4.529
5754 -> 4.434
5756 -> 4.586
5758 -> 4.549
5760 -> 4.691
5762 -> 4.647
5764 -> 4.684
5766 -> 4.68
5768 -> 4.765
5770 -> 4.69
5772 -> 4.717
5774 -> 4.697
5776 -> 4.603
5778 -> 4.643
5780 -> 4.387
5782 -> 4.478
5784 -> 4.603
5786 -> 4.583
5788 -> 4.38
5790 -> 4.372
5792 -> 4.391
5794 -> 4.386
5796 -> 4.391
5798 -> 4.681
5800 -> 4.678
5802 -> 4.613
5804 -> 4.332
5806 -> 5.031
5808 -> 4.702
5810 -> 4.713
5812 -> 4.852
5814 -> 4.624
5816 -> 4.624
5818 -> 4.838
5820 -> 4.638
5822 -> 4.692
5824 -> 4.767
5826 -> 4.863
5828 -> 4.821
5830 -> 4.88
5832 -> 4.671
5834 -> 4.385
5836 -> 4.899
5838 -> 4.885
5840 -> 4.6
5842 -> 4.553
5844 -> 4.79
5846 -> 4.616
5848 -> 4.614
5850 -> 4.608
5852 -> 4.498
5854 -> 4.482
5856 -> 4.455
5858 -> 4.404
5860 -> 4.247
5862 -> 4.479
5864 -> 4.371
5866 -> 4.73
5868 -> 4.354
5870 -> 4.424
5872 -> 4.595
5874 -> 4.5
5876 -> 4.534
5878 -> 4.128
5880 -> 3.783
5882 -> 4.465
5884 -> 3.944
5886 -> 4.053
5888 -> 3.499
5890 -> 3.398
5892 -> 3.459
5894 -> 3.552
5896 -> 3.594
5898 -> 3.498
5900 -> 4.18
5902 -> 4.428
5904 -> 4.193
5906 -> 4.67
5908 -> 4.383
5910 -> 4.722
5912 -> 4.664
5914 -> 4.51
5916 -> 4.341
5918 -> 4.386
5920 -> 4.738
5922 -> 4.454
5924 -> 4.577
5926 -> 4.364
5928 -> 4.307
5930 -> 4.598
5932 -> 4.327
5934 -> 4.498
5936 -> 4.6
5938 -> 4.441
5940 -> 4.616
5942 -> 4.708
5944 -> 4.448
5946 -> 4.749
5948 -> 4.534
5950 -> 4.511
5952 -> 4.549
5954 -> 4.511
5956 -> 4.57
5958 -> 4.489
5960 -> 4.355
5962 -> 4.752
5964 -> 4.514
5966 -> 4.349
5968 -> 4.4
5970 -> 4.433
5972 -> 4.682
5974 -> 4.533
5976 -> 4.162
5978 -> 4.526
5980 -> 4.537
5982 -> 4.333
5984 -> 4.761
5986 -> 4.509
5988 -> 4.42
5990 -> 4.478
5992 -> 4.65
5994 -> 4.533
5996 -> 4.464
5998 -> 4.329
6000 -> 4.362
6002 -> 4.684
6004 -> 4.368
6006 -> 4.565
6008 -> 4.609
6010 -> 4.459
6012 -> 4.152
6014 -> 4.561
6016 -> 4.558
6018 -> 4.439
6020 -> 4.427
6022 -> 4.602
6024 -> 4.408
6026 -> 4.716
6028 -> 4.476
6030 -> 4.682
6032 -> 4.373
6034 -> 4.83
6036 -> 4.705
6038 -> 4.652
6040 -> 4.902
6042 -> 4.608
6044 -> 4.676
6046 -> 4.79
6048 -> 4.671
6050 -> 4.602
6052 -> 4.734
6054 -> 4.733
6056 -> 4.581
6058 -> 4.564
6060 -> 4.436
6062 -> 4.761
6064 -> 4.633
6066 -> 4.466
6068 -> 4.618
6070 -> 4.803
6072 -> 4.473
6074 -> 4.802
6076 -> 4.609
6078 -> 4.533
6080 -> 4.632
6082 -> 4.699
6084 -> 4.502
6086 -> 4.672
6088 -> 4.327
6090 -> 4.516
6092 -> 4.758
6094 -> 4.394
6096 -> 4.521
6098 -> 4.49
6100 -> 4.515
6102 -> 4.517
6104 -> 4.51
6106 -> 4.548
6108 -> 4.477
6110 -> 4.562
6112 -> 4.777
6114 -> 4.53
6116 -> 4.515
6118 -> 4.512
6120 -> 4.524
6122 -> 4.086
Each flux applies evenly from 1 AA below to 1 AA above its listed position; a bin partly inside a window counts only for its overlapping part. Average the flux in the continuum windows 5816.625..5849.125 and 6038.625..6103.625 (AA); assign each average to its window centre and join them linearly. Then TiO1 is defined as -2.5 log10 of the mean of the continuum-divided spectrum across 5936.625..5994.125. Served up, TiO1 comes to 0.03 mag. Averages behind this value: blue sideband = 4.72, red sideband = 4.61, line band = 4.52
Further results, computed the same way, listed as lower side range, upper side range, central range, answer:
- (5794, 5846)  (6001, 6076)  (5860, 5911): 0.12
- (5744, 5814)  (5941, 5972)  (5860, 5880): 0.04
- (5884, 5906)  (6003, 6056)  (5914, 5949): -0.12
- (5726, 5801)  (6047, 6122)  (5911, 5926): 0.02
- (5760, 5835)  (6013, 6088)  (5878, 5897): 0.22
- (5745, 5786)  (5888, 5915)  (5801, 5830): -0.07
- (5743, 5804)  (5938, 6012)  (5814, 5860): -0.02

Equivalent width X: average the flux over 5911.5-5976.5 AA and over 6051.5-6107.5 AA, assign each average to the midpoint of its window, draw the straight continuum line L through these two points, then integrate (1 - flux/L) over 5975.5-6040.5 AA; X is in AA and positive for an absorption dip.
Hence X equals 0.3 AA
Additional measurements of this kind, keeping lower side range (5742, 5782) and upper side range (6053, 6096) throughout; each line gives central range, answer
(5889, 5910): 2.89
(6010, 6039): 0.37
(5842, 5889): 2.39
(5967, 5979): 0.38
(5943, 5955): 0.14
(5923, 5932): 0.31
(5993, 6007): 0.39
